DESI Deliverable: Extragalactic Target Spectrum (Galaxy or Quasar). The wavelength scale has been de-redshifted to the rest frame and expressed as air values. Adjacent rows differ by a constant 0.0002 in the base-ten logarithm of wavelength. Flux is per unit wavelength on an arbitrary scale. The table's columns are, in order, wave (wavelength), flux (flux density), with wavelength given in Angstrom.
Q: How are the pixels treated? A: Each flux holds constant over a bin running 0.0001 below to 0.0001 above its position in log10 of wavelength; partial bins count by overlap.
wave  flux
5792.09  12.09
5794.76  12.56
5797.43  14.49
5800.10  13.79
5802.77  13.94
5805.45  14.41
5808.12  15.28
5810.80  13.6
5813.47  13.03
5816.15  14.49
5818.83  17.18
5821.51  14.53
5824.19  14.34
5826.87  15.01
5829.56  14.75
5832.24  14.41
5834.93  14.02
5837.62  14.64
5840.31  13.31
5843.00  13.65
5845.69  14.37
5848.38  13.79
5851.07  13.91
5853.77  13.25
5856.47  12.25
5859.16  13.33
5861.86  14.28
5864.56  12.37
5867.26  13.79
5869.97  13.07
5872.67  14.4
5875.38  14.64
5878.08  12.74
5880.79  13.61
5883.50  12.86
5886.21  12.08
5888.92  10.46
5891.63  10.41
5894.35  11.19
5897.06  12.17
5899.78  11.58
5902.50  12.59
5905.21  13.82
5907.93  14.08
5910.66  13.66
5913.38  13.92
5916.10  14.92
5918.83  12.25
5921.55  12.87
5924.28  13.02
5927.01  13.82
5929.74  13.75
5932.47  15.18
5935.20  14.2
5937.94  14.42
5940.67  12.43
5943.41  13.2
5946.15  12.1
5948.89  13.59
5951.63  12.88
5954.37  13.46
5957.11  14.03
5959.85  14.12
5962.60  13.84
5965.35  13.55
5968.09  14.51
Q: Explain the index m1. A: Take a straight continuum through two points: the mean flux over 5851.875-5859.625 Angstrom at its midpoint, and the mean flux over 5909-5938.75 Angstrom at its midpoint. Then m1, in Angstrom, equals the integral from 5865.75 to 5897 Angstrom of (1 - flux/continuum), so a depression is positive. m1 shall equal 1.50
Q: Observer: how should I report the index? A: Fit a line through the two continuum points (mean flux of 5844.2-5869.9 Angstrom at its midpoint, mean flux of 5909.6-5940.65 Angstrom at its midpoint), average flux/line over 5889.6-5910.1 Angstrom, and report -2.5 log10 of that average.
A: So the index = 0.12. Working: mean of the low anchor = 13.5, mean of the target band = 12.3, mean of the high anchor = 13.8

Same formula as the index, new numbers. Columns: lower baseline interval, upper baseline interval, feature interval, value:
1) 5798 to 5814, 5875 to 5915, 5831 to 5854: -0.04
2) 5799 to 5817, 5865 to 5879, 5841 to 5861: 0.02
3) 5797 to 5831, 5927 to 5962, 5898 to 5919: 0.04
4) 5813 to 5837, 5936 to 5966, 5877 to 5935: 0.08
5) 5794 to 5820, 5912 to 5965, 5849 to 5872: 0.05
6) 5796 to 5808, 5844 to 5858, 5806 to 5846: -0.04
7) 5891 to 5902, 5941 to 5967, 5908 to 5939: -0.12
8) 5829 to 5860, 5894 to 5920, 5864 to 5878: -0.01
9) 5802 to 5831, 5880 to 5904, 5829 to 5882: -0.04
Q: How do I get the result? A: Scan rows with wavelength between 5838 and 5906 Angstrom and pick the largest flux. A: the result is 14.64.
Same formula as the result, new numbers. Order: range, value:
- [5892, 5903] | 12.59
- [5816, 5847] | 17.18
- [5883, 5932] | 14.92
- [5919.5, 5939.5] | 15.18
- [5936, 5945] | 14.42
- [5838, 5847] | 14.37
